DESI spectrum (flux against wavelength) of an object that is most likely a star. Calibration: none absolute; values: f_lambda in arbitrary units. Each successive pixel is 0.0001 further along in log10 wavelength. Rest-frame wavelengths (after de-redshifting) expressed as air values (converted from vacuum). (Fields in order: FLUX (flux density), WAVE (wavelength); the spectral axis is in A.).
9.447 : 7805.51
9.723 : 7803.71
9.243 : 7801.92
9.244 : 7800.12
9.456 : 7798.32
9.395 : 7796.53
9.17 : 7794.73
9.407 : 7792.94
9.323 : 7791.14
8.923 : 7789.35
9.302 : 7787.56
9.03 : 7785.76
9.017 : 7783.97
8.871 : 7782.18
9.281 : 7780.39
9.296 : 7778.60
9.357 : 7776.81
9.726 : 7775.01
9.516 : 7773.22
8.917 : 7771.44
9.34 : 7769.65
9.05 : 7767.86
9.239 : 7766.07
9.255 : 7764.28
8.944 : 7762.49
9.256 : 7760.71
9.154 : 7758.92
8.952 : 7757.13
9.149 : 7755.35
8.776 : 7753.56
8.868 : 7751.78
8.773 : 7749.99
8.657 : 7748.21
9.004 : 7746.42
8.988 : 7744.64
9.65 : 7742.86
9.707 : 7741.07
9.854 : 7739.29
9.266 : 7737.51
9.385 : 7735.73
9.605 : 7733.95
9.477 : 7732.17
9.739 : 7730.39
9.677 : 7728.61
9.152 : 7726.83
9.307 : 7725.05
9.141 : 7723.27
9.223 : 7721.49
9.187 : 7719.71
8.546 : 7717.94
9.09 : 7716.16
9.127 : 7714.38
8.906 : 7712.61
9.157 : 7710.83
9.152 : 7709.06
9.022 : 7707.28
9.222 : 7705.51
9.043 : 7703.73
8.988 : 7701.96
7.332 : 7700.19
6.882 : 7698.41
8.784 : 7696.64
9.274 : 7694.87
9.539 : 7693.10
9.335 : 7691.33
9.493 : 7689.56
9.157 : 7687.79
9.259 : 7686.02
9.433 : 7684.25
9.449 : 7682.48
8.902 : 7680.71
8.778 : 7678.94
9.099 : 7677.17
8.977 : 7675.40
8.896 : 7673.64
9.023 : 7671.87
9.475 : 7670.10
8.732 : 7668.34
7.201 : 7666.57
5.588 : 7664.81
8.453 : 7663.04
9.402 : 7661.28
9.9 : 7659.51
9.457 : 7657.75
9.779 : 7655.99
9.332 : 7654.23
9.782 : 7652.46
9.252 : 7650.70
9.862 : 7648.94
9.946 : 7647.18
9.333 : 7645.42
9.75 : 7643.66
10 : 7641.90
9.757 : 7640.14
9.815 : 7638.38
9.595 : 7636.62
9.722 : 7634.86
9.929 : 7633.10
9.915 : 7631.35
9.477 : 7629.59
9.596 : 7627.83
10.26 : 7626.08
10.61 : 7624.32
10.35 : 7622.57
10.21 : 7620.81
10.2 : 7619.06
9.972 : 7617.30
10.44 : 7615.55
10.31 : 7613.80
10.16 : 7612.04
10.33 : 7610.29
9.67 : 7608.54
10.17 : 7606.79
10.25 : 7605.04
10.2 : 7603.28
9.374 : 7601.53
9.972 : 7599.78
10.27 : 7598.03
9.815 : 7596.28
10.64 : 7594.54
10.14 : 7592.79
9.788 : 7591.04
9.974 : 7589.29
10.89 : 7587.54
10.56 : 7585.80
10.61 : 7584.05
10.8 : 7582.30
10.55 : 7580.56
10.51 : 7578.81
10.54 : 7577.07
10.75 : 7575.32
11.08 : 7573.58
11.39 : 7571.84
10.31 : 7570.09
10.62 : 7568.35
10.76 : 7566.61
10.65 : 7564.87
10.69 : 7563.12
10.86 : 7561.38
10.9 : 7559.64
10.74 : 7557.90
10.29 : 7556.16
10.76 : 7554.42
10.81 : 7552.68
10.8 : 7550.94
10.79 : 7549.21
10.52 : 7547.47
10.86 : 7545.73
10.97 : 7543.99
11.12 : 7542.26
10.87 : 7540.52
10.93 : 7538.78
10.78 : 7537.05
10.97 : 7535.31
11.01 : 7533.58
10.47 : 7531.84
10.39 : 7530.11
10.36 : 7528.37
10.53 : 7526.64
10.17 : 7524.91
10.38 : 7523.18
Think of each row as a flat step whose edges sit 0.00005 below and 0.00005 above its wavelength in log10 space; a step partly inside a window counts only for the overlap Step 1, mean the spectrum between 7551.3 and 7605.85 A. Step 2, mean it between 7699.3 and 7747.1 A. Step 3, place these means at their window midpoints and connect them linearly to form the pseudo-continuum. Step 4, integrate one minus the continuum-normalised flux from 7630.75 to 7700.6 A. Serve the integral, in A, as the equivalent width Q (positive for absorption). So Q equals 4.06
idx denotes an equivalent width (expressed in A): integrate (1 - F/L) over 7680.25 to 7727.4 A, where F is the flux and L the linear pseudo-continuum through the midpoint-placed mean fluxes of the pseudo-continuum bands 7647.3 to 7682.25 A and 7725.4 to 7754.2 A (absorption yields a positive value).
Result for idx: 0.7 A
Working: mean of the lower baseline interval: 8.97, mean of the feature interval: 9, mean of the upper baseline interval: 9.29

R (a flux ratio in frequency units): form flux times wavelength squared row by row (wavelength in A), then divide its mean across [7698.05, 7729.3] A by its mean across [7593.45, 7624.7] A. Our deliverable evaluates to 0.90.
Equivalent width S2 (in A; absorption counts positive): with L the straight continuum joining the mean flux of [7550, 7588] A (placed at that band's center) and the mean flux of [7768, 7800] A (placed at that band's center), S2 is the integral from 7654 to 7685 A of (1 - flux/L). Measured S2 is 3.6 A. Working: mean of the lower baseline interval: 10.7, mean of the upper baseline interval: 9.25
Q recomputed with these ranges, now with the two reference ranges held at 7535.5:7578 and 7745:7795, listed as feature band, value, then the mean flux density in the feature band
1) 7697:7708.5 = 1.4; 8.45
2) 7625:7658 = 1.3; 9.72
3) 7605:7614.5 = 0.2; 10.1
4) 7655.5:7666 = 1.4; 8.68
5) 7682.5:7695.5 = 0.5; 9.37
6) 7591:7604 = 0.5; 10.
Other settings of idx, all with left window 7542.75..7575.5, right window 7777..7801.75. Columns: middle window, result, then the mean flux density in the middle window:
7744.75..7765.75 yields 1.01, 8.99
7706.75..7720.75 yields 1.01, 9.03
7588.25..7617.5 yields 1.07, 10.1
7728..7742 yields -0.01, 9.59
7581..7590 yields 0.02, 10.6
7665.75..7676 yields 1.33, 8.72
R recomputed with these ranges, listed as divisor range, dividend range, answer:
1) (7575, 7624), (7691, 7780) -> 0.92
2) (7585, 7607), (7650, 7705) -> 0.90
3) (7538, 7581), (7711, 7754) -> 0.90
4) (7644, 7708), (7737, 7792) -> 1.04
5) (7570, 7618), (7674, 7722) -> 0.89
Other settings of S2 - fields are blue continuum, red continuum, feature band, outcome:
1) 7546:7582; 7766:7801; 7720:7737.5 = 0.4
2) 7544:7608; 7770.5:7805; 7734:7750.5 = 0.5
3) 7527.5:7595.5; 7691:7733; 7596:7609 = 0.3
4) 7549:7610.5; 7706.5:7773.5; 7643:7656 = 0.4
